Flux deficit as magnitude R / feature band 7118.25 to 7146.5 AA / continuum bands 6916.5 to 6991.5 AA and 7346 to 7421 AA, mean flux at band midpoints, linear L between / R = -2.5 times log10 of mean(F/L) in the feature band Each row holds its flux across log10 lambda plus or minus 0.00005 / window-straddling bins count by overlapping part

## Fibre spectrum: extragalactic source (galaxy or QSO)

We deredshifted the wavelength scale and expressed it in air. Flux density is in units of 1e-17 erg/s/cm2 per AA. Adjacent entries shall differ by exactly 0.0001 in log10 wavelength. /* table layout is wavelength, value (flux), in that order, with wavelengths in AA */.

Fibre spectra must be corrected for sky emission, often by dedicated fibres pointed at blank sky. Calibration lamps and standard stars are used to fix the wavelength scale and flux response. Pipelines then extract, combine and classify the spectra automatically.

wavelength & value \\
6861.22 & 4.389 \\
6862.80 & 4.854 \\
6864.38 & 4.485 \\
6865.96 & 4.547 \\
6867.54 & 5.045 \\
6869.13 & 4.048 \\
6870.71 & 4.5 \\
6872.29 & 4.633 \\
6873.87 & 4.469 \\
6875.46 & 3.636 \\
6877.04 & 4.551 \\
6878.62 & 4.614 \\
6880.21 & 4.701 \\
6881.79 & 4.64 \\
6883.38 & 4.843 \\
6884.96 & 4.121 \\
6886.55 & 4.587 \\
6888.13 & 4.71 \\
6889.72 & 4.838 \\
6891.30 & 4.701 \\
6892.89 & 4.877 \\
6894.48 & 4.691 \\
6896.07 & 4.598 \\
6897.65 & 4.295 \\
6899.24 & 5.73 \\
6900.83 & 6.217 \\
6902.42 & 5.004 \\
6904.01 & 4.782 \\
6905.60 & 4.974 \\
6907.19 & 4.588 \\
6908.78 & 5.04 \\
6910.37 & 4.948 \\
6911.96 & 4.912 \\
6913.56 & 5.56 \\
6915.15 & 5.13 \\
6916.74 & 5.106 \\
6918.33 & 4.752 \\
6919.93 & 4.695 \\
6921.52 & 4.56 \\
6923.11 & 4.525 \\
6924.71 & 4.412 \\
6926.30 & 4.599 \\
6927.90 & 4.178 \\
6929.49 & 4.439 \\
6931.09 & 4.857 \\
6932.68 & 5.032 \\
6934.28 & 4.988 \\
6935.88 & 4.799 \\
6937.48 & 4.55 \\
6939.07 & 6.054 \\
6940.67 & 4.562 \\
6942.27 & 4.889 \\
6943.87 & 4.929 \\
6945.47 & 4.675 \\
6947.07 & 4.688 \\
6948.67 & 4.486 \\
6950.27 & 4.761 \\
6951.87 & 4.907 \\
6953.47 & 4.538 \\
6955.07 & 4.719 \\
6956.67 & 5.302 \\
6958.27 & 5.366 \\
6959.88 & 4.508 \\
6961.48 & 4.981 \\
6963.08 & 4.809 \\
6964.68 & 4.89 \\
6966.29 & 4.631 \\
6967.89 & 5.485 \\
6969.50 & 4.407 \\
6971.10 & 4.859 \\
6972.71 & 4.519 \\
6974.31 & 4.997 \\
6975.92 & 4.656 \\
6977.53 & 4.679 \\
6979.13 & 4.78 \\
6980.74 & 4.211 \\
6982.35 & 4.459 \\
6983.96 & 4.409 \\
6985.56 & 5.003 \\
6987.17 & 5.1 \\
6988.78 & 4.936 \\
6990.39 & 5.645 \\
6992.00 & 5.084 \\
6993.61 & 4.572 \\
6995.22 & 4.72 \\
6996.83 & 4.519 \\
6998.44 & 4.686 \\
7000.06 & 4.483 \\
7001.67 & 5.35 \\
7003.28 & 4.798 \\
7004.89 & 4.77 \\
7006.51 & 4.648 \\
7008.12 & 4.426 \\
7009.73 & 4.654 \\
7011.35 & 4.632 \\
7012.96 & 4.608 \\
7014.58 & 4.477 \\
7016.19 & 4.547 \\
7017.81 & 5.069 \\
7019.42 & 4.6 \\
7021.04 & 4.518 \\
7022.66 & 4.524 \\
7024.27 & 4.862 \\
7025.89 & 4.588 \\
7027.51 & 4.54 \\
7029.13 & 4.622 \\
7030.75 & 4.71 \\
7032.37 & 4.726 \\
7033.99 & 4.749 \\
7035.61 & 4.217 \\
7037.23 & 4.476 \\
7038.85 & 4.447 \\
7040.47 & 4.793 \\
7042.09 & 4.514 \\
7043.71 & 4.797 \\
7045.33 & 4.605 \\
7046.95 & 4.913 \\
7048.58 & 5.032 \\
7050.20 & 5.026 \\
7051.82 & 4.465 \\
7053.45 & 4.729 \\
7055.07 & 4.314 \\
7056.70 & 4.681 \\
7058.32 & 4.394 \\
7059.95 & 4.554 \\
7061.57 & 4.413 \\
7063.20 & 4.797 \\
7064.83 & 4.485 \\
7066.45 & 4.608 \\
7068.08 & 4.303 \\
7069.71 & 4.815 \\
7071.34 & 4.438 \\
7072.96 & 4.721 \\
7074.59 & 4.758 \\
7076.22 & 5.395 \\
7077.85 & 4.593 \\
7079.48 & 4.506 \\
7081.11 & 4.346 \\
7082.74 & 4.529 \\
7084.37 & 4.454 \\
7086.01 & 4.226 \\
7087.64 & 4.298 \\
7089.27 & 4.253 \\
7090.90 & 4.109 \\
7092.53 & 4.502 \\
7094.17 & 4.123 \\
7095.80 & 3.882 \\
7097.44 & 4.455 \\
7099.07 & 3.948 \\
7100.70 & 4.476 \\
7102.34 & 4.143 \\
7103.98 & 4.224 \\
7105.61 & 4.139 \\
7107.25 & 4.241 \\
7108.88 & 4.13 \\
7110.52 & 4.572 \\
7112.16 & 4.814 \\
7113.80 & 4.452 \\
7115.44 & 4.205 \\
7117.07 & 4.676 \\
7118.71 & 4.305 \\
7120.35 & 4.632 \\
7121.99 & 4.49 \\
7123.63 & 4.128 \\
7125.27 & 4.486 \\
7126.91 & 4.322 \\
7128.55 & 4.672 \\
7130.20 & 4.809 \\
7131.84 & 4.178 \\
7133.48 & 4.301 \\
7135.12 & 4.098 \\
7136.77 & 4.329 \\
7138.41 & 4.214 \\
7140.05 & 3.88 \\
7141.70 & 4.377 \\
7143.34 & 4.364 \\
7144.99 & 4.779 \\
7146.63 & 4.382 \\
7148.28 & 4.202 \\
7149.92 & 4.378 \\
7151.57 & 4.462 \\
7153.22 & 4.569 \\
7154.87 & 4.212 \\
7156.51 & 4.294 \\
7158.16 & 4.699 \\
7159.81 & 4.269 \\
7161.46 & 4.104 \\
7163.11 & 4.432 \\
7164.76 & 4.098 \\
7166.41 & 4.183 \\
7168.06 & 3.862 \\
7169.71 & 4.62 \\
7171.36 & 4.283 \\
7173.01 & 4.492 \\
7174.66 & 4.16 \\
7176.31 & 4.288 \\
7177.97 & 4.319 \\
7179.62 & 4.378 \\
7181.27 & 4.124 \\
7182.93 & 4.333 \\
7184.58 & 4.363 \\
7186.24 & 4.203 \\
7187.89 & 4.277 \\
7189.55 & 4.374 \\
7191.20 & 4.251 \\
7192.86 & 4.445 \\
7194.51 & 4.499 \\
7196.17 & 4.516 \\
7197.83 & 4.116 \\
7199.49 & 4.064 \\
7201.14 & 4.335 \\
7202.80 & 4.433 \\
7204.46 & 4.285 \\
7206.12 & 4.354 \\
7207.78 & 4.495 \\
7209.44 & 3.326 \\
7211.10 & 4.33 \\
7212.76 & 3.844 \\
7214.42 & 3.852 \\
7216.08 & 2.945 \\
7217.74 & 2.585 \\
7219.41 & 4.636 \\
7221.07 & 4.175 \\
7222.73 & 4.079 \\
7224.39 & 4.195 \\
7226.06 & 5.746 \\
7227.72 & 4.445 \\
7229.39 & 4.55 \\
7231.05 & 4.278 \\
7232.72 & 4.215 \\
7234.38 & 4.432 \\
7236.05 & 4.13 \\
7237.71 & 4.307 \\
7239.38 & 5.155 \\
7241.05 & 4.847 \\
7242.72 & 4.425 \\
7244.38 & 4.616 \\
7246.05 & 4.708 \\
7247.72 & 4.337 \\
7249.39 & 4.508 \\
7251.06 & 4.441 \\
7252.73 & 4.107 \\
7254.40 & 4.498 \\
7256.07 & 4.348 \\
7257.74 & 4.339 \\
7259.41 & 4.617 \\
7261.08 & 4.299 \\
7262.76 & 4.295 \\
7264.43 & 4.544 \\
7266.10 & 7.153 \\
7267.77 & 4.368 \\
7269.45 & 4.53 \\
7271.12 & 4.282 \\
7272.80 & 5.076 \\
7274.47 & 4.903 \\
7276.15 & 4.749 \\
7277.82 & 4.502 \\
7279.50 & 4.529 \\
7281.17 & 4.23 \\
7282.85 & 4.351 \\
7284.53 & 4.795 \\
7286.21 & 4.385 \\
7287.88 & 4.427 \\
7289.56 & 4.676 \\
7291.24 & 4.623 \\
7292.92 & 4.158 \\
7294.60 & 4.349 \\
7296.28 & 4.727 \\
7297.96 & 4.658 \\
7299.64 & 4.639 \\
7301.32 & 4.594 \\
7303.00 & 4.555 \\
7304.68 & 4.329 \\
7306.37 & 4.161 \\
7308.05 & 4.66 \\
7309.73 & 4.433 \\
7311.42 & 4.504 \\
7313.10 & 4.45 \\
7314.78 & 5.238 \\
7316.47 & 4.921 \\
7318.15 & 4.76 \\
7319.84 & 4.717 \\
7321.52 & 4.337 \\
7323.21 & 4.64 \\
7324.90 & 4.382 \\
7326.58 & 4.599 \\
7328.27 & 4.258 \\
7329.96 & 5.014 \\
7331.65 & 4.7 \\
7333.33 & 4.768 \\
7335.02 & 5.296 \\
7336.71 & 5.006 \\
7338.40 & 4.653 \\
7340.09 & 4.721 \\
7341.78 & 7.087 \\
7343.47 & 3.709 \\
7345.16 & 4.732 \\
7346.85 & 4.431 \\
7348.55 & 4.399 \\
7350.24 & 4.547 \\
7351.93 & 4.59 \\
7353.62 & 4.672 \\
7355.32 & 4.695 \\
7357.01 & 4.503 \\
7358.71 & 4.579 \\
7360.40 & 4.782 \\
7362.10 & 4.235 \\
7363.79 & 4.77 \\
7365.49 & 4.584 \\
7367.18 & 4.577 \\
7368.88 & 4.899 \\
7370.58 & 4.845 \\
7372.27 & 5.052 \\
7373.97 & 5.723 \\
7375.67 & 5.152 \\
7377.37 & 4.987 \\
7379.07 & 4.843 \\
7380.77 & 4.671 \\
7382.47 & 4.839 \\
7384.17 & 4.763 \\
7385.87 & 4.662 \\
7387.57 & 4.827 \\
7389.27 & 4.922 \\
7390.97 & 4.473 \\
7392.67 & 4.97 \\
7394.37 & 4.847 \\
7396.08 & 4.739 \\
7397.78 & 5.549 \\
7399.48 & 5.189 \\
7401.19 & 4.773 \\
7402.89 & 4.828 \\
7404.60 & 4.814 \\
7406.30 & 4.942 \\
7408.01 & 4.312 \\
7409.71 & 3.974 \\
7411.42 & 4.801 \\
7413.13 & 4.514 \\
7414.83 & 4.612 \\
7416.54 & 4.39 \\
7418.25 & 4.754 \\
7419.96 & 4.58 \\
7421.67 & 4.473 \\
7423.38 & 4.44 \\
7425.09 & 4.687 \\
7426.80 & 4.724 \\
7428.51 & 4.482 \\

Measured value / 0.09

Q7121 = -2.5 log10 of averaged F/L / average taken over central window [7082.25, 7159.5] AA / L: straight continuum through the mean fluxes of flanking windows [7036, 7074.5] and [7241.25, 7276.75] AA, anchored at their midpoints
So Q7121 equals 0.07 mag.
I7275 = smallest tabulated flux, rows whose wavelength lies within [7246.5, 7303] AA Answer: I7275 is 4.107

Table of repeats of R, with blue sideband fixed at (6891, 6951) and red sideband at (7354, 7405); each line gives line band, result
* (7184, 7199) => 0.122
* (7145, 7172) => 0.122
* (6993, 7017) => 0.044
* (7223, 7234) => 0.070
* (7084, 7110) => 0.150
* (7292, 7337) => 0.050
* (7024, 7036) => 0.052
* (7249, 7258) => 0.111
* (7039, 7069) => 0.050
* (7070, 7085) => 0.046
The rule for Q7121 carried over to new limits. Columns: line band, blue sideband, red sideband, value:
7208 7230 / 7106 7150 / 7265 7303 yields 0.123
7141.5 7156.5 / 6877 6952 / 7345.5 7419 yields 0.087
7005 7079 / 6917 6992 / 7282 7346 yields 0.028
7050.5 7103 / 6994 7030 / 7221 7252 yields 0.037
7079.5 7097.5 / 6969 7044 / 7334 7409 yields 0.103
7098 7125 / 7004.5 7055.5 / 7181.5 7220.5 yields 0.011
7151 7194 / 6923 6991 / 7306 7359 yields 0.103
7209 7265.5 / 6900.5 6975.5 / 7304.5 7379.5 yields 0.107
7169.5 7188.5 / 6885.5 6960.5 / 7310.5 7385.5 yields 0.116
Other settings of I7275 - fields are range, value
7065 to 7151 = 3.88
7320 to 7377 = 3.709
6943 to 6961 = 4.486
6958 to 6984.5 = 4.211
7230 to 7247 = 4.13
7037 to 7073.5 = 4.303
